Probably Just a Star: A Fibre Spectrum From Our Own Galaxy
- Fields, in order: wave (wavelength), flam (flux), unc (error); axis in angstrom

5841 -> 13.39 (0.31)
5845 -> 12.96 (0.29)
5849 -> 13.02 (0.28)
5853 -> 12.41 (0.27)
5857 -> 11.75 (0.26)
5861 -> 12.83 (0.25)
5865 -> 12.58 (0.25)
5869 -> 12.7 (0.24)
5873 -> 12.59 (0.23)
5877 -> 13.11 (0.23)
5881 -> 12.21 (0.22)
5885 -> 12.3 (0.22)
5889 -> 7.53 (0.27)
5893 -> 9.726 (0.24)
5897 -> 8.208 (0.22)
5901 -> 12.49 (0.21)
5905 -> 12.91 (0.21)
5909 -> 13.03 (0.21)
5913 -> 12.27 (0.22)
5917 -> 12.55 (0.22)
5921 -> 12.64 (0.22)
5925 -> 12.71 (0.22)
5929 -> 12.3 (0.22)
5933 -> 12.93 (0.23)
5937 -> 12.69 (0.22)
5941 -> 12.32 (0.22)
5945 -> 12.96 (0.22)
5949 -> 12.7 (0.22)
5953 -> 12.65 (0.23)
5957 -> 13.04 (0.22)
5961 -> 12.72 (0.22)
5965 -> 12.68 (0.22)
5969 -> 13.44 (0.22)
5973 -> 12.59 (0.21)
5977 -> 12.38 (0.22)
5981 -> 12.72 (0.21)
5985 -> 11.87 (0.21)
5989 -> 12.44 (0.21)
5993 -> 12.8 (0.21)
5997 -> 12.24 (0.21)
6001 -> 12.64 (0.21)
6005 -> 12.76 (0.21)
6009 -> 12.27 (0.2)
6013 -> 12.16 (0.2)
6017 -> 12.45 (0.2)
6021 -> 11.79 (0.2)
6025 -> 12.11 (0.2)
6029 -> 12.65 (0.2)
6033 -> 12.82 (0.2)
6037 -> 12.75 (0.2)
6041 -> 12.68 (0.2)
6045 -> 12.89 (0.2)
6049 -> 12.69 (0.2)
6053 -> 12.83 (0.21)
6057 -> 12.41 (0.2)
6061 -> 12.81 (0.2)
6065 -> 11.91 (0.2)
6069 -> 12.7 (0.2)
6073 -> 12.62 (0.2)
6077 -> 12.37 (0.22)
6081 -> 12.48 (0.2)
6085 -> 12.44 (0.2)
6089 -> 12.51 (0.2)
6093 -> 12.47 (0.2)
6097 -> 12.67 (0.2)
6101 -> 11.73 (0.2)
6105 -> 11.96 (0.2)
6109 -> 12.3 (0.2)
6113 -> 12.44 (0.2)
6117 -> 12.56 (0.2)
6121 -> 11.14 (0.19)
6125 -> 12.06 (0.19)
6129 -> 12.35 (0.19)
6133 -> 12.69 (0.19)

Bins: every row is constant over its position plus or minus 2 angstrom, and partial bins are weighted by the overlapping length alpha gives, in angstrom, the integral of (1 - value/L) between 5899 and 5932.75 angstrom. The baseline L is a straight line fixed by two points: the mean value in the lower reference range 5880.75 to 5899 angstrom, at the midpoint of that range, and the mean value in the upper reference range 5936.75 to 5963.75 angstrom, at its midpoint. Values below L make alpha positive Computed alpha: -4.9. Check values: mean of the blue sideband 9.78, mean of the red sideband 12.7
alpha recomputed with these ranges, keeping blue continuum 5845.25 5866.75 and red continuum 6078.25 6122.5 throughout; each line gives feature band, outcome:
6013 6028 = 0.2 angstrom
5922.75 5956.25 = -0.6 angstrom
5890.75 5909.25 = 2.1 angstrom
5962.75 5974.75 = -0.5 angstrom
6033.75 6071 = -1.0 angstrom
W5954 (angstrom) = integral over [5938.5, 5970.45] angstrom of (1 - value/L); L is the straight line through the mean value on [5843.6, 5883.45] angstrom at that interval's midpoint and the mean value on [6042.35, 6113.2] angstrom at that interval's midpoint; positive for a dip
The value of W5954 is -0.7 angstrom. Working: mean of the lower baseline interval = 12.6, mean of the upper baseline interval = 12.5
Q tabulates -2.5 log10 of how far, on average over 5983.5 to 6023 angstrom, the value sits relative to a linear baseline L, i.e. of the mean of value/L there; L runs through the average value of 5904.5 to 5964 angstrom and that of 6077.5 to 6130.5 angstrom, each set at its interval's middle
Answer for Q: 0.01 mag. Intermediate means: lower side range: 12.7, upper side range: 12.2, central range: 12.3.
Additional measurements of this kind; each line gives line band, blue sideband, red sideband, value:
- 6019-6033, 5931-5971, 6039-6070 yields 0.03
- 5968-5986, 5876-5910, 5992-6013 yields -0.04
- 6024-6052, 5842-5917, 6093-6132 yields -0.05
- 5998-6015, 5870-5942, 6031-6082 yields -0.01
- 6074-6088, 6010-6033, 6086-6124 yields -0.02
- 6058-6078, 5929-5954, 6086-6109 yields -0.01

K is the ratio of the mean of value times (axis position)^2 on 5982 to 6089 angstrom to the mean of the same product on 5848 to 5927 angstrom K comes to 1.10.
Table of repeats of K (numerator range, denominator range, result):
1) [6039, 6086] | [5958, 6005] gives 1.02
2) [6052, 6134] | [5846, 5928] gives 1.10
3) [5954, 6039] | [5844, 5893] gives 1.09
